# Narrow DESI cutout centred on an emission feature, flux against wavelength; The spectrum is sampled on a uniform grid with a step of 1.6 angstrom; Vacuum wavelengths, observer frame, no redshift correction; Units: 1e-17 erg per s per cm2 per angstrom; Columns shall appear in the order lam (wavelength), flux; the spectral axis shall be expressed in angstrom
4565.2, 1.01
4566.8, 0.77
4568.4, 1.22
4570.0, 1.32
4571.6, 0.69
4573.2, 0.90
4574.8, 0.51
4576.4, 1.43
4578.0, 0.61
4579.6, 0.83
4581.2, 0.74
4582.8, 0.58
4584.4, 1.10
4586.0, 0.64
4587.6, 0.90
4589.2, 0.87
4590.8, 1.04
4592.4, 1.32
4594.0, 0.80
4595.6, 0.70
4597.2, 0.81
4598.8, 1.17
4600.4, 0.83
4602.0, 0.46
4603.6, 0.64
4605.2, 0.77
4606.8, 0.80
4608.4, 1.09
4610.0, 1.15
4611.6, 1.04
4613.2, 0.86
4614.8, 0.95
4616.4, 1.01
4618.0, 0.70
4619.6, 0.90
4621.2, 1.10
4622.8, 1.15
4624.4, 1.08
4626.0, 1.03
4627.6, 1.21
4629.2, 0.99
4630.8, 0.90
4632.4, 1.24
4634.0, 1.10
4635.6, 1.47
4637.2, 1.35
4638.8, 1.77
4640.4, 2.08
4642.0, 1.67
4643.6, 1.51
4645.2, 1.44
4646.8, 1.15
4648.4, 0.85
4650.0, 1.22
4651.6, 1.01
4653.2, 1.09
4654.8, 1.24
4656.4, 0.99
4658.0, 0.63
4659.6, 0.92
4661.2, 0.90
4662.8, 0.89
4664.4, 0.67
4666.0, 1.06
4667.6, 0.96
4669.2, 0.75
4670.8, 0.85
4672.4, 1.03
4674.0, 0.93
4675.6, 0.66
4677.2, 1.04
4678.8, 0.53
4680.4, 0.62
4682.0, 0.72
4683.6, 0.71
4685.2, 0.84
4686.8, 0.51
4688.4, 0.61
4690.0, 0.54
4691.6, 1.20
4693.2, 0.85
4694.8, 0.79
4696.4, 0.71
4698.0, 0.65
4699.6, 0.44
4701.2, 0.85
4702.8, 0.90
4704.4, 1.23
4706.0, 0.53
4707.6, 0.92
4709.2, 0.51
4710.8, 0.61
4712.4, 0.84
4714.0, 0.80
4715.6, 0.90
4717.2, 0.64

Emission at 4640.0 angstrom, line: C III] 1909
